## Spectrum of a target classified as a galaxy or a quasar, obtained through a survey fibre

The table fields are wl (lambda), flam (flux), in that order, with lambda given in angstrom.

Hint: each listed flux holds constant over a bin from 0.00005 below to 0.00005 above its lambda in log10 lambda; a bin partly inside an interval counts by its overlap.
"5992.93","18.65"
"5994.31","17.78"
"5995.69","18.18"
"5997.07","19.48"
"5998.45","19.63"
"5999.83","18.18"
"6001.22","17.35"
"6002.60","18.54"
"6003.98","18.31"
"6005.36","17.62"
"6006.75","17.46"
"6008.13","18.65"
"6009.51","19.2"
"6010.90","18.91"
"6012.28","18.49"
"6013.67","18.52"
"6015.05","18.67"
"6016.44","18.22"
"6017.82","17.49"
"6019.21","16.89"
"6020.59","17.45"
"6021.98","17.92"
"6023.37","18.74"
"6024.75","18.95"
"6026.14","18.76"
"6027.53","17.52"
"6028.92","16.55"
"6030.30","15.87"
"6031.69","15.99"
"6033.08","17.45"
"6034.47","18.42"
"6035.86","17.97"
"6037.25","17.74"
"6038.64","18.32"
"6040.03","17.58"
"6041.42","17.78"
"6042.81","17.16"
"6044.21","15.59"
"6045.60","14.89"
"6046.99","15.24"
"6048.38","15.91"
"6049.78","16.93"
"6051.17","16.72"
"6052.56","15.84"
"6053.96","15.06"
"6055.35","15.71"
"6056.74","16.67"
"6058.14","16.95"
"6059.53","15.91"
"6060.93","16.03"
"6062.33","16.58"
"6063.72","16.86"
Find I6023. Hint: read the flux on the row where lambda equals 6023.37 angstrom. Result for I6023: 18.74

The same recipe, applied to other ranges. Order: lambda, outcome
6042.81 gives 17.16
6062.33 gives 16.58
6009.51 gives 19.2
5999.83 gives 18.18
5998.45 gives 19.63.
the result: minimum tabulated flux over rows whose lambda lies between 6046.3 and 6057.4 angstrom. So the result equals 15.06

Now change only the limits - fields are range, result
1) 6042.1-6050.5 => 14.89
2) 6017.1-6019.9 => 16.89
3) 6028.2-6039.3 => 15.87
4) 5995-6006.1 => 17.35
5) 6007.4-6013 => 18.49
